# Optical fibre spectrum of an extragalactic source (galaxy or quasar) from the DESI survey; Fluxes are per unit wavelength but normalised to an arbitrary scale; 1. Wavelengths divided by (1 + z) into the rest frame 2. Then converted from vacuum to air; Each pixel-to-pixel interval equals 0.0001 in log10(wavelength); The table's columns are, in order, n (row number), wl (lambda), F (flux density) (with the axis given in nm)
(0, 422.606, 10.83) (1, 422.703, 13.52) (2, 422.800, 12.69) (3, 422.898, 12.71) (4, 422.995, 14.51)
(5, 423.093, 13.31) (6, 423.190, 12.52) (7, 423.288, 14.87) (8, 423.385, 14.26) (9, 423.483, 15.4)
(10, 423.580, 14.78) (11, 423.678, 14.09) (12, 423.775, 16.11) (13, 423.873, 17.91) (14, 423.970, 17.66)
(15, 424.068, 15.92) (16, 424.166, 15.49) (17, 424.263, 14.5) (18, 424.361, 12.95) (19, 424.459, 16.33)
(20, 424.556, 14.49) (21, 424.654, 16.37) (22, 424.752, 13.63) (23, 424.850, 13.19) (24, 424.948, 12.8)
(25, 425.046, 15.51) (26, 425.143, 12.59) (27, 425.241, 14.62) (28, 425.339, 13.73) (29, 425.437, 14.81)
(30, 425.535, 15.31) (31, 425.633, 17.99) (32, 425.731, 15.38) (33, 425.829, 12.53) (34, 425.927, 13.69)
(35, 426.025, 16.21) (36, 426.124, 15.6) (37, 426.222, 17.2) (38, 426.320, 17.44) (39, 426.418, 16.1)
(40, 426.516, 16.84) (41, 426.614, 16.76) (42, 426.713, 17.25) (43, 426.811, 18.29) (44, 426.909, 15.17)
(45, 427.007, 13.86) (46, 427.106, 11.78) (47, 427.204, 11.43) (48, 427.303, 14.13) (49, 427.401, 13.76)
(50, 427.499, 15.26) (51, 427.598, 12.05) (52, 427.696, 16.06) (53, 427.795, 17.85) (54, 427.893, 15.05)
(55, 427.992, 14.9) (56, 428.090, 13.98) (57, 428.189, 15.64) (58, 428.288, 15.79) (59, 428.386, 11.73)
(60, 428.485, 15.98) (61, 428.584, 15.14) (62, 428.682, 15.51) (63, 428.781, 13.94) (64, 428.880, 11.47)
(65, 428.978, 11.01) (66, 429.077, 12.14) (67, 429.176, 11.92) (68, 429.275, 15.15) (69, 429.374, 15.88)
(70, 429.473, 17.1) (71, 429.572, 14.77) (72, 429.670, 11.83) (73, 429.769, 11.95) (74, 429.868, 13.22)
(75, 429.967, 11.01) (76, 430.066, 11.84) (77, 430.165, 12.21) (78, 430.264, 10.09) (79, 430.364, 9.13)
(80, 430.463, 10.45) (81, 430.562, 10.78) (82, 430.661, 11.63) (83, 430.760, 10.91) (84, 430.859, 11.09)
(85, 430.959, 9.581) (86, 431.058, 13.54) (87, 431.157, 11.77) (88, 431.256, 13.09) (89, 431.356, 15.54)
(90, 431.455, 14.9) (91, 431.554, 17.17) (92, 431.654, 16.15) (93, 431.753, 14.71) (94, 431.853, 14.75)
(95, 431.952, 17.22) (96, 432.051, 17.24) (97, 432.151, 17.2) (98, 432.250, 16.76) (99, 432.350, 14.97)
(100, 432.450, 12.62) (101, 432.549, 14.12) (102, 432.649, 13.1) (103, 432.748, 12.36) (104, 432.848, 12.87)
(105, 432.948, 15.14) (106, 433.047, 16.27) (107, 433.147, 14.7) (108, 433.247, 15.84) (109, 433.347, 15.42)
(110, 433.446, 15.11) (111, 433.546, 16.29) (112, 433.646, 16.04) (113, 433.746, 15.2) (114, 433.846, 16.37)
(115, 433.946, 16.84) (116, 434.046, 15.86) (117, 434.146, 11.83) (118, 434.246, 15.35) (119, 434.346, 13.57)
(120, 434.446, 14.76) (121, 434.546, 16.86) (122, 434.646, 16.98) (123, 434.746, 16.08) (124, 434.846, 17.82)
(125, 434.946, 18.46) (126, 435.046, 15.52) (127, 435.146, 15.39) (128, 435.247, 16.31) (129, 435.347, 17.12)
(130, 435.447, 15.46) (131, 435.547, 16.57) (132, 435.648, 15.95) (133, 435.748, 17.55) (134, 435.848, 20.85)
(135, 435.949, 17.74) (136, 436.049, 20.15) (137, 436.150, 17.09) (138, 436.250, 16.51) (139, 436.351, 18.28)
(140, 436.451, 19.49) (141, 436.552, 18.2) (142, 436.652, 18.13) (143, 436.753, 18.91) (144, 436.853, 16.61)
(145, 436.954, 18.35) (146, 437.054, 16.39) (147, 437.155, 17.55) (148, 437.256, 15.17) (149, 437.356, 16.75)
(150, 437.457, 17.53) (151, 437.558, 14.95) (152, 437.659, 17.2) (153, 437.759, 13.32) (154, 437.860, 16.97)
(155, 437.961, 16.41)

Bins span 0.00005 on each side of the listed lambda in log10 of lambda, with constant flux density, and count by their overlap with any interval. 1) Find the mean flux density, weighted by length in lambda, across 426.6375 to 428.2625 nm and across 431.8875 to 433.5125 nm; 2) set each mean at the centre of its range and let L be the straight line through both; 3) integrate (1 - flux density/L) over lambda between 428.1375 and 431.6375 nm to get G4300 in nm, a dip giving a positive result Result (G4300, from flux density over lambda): 0.45 nm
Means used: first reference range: 14.8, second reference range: 15.1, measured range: 13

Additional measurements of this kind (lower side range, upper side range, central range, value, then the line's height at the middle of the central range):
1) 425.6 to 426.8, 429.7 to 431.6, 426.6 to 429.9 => -0.018 nm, 14.3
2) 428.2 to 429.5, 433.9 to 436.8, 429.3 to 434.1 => 0.406 nm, 15.3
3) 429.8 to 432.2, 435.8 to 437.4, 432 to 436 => -0.027 nm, 15.7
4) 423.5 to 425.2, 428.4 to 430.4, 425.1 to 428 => -0.204 nm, 14.1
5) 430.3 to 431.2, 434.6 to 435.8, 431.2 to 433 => -0.337 nm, 12.7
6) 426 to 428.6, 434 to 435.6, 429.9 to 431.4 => 0.386 nm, 15.5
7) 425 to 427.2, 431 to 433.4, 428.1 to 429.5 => 0.093 nm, 15.1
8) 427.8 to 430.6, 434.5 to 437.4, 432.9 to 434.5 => 0.068 nm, 16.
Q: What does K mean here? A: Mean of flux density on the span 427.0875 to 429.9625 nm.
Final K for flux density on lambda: 14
